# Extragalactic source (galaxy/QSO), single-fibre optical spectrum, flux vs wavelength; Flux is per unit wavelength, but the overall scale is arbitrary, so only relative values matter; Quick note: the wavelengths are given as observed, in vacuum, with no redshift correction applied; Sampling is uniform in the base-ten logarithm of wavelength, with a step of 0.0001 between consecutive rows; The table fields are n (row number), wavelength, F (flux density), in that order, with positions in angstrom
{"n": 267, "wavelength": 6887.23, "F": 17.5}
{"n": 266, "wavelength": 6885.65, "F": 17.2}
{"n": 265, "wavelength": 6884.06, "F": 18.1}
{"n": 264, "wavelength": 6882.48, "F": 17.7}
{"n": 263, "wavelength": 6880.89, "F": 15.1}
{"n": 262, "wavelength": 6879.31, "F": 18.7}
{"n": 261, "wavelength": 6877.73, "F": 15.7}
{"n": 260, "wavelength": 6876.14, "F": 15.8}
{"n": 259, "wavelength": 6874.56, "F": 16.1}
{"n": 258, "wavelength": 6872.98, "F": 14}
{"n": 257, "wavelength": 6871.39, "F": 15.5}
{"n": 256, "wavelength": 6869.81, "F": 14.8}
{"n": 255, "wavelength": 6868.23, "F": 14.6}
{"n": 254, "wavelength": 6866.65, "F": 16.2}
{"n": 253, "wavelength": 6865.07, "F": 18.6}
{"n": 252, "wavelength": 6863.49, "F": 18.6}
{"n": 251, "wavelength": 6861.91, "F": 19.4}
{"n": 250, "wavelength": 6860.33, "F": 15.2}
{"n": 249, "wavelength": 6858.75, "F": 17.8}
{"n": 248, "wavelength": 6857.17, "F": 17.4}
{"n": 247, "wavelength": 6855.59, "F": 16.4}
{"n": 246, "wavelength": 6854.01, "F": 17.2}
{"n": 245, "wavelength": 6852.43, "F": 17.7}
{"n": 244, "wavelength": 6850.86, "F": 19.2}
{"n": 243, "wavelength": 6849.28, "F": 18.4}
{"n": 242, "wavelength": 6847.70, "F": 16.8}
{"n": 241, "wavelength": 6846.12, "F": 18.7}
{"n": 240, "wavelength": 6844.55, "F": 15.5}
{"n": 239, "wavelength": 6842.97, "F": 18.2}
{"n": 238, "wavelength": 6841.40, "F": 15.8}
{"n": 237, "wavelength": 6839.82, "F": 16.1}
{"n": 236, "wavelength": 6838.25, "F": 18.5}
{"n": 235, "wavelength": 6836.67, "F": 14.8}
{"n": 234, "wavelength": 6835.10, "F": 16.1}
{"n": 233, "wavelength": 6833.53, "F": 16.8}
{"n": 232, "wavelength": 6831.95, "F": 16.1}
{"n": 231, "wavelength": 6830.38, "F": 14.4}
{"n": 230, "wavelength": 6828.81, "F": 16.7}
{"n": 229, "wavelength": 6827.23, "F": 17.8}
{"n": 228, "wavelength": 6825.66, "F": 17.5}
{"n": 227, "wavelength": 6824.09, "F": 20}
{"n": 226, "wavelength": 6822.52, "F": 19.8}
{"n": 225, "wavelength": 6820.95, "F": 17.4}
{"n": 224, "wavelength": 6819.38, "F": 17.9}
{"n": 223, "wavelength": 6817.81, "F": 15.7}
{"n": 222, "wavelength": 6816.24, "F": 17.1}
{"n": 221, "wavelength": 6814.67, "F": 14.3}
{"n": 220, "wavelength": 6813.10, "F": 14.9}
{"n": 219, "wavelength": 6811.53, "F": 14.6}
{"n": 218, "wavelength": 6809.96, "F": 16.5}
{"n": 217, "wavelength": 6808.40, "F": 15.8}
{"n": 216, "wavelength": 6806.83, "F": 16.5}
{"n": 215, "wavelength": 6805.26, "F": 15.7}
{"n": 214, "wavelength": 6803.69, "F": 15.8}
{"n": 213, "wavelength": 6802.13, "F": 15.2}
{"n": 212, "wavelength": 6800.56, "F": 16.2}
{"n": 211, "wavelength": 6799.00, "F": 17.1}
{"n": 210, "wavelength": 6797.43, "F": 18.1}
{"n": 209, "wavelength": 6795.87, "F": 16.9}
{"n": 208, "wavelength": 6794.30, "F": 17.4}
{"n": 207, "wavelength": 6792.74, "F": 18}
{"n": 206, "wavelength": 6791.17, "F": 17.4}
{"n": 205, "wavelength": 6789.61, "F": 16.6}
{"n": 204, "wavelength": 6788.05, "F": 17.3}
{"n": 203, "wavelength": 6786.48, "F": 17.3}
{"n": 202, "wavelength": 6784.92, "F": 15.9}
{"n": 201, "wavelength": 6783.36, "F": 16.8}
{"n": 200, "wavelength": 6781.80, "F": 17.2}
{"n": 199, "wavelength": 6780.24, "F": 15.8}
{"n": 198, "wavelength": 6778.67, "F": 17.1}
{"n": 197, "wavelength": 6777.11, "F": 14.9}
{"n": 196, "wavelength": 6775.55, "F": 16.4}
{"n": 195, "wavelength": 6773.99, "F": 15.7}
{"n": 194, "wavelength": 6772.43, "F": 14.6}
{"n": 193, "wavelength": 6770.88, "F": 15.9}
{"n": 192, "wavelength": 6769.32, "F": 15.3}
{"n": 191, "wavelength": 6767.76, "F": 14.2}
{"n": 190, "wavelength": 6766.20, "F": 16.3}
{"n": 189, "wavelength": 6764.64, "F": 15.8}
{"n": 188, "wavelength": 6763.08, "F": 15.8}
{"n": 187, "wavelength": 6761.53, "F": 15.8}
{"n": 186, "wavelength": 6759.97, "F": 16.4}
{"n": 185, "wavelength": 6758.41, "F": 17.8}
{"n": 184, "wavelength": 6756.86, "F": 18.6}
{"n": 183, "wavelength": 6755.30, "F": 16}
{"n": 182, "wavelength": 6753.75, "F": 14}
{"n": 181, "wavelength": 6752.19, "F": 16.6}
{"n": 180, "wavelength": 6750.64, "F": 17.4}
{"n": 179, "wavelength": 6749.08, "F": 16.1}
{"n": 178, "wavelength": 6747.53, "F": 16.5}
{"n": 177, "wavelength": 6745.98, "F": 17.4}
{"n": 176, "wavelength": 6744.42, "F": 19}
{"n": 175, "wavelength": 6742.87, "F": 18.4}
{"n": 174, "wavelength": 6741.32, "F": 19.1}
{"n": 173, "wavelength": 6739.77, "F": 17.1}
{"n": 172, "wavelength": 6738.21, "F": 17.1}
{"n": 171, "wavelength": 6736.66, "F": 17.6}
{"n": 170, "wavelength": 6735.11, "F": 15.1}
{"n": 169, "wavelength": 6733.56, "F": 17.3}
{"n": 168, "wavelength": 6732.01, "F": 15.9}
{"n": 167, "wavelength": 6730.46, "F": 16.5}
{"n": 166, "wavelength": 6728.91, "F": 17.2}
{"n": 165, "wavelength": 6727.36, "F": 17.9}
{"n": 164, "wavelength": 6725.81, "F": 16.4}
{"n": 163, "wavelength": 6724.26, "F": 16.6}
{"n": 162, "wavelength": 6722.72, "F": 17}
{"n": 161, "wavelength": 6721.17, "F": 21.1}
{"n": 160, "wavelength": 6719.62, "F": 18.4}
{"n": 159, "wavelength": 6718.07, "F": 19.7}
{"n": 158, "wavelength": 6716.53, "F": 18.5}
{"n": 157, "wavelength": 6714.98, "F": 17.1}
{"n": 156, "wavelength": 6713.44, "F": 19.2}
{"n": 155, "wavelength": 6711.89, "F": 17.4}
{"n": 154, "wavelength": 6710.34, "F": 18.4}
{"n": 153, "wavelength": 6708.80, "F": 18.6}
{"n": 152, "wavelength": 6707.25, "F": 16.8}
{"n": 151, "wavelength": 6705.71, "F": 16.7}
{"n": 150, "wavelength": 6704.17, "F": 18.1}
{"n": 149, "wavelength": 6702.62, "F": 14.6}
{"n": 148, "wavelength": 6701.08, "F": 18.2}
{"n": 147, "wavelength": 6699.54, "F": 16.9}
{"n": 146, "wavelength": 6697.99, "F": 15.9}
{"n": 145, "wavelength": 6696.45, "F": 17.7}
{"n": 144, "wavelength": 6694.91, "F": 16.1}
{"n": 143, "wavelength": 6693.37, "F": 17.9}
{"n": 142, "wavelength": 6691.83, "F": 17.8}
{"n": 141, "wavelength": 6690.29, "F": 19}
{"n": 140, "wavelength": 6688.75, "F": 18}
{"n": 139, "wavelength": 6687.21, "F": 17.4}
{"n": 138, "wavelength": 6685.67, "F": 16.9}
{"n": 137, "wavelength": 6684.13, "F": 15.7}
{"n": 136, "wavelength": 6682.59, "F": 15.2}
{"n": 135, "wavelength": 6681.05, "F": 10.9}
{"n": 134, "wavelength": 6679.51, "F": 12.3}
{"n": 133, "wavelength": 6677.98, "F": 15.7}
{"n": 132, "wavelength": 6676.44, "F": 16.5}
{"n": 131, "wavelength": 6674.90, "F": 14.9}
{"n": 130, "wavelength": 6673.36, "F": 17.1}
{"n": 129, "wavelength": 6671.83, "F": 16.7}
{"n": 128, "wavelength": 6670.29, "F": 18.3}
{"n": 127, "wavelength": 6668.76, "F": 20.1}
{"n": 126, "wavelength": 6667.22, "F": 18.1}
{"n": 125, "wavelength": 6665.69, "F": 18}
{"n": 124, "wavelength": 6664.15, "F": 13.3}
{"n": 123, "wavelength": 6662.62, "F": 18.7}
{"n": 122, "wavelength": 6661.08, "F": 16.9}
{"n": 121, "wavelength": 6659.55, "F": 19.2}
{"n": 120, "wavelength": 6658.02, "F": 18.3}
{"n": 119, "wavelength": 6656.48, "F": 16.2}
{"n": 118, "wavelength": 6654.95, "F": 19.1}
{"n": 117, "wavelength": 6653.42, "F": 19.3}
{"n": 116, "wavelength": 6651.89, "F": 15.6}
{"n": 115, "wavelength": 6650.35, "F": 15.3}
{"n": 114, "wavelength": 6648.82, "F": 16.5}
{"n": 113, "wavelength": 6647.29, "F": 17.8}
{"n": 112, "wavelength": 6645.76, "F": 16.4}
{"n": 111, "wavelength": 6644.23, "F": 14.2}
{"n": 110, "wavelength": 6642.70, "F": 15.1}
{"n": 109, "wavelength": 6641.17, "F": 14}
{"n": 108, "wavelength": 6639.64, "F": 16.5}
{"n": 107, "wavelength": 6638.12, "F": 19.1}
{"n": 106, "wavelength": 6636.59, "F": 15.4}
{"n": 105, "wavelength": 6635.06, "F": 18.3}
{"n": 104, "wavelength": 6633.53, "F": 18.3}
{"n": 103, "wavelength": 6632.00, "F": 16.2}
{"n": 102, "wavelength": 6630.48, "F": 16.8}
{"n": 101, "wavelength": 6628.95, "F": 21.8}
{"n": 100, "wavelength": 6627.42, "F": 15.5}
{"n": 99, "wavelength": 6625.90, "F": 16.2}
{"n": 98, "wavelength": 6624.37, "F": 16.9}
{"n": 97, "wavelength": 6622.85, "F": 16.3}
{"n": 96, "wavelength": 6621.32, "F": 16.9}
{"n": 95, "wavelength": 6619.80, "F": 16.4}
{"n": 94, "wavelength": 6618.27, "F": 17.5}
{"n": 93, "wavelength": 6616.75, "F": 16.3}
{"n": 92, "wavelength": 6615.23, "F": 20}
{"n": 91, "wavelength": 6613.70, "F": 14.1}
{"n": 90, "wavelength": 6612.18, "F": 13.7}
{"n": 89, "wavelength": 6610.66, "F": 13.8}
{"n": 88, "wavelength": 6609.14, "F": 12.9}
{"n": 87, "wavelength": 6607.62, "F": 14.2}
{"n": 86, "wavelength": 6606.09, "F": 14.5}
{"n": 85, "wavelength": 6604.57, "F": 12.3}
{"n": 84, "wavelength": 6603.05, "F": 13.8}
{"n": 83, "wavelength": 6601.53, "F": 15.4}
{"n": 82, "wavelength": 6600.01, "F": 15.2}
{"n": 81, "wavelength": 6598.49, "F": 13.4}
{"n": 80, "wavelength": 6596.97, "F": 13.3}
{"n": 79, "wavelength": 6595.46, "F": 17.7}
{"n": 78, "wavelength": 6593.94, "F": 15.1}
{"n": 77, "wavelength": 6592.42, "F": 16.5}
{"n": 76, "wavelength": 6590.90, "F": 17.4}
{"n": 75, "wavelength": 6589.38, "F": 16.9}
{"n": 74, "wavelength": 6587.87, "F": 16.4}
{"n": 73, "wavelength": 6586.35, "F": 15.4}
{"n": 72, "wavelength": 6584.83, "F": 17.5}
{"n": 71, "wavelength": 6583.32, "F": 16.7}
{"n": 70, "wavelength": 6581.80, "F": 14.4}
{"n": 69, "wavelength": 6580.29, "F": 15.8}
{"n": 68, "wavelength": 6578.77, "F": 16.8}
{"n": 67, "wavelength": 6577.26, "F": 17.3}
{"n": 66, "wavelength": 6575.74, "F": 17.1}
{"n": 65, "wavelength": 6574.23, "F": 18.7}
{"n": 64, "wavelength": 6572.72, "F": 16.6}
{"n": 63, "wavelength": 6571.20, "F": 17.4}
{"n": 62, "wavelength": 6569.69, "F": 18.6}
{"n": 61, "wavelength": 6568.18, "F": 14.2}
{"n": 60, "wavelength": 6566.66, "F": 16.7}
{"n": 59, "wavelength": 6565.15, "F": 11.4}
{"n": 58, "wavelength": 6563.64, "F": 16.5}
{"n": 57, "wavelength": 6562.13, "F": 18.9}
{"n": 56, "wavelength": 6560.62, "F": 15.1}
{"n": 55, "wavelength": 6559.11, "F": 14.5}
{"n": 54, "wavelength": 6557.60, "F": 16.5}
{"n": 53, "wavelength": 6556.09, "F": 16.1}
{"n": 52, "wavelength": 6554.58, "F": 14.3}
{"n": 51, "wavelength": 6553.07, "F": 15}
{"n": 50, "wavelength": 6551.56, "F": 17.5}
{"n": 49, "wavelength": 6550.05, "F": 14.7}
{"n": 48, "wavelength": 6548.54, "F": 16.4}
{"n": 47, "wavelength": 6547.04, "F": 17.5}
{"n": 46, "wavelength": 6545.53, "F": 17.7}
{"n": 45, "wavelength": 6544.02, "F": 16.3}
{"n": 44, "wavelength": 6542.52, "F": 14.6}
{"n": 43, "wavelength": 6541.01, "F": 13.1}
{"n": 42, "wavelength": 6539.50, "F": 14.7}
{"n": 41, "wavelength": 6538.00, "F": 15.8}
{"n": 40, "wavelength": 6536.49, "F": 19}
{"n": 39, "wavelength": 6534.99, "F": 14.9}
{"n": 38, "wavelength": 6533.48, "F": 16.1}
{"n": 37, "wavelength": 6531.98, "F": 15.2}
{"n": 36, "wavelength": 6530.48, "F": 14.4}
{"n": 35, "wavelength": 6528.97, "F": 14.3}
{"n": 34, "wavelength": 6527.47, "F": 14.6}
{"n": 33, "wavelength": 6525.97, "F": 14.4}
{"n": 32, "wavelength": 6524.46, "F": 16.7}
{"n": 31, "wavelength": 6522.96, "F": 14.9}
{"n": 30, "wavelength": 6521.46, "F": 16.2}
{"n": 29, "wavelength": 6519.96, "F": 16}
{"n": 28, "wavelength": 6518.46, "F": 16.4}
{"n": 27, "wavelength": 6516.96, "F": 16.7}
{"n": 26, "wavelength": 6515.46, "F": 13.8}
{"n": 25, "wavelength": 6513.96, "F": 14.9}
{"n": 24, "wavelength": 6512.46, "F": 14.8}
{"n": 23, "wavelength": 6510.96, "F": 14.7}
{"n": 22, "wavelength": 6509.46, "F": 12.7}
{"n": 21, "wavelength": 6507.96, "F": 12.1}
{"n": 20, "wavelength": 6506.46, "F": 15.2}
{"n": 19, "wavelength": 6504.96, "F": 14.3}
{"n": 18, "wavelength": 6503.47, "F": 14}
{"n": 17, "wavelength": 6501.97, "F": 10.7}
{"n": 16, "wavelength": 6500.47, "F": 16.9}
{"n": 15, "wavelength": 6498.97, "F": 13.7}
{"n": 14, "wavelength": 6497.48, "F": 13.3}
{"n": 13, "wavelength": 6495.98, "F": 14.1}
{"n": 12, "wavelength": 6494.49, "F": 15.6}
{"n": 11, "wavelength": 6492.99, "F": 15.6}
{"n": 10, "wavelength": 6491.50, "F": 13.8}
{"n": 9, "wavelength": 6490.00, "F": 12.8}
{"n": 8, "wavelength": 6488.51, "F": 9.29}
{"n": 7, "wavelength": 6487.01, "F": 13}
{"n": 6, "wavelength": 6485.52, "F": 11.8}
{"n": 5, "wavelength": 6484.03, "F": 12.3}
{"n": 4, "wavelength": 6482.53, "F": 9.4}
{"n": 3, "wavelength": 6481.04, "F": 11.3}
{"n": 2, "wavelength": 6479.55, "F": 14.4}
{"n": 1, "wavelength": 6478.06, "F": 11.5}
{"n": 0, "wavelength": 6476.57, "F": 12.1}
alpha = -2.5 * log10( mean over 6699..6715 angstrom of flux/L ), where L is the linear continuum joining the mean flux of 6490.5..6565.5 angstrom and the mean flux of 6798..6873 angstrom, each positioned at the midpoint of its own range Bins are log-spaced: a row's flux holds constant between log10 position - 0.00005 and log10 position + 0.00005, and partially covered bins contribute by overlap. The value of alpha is -0.09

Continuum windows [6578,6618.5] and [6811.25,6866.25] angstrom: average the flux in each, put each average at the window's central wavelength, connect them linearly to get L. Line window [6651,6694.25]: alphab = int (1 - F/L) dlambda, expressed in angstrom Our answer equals -2.6 angstrom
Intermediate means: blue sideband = 15.4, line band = 16.9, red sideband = 17.1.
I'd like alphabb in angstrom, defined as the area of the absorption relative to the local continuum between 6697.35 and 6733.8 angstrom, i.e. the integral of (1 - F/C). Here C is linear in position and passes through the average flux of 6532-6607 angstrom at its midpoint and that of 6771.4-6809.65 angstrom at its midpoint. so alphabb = -2.8 angstrom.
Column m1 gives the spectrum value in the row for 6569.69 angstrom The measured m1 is 18.6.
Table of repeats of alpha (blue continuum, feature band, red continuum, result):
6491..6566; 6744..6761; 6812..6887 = -0.03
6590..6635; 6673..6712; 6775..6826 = -0.02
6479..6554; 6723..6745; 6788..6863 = -0.07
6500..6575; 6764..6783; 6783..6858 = 0.06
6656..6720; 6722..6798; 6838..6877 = 0.02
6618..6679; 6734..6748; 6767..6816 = -0.07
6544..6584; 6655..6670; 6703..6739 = -0.04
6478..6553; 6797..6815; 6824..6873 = 0.05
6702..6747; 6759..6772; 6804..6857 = 0.11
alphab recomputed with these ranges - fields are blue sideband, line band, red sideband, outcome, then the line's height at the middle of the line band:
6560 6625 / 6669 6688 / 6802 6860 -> 0.5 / 16.2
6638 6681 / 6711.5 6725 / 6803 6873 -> -1.4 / 16.7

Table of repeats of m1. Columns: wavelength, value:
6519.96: 16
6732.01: 15.9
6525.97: 14.4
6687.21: 17.4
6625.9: 16.2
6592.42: 16.5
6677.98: 15.7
